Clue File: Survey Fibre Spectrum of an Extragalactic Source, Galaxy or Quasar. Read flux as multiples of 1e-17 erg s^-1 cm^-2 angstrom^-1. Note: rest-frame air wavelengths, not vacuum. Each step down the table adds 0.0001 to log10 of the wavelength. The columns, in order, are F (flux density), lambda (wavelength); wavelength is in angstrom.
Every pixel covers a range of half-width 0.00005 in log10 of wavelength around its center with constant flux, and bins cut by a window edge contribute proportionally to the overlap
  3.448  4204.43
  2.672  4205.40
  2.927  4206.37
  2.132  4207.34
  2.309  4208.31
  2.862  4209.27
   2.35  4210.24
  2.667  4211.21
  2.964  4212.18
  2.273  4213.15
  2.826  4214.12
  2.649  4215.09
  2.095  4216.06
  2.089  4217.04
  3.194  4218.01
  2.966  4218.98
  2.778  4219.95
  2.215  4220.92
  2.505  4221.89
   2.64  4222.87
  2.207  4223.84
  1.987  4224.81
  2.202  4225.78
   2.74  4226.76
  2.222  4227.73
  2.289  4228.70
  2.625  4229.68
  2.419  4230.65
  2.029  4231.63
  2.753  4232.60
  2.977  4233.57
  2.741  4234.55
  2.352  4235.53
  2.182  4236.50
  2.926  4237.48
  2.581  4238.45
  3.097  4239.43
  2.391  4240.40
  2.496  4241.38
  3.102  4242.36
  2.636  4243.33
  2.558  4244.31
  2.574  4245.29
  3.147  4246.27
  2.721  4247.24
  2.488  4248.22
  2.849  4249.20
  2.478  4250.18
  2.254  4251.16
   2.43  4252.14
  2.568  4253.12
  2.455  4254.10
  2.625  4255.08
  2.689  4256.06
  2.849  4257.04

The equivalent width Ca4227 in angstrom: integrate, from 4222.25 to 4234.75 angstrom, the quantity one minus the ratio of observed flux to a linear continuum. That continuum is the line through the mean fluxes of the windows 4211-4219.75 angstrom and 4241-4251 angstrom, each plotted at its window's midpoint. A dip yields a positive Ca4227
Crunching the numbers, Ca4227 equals 1.0 angstrom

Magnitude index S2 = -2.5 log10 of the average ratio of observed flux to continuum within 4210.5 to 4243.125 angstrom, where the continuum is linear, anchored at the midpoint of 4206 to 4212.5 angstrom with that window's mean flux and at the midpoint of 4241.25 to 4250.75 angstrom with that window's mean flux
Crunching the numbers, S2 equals 0.04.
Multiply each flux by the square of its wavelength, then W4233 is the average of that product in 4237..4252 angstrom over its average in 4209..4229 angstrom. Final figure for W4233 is 1.1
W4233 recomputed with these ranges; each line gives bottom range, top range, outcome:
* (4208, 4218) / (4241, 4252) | 1.06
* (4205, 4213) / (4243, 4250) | 1.06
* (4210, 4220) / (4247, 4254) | 0.98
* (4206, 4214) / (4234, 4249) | 1.05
